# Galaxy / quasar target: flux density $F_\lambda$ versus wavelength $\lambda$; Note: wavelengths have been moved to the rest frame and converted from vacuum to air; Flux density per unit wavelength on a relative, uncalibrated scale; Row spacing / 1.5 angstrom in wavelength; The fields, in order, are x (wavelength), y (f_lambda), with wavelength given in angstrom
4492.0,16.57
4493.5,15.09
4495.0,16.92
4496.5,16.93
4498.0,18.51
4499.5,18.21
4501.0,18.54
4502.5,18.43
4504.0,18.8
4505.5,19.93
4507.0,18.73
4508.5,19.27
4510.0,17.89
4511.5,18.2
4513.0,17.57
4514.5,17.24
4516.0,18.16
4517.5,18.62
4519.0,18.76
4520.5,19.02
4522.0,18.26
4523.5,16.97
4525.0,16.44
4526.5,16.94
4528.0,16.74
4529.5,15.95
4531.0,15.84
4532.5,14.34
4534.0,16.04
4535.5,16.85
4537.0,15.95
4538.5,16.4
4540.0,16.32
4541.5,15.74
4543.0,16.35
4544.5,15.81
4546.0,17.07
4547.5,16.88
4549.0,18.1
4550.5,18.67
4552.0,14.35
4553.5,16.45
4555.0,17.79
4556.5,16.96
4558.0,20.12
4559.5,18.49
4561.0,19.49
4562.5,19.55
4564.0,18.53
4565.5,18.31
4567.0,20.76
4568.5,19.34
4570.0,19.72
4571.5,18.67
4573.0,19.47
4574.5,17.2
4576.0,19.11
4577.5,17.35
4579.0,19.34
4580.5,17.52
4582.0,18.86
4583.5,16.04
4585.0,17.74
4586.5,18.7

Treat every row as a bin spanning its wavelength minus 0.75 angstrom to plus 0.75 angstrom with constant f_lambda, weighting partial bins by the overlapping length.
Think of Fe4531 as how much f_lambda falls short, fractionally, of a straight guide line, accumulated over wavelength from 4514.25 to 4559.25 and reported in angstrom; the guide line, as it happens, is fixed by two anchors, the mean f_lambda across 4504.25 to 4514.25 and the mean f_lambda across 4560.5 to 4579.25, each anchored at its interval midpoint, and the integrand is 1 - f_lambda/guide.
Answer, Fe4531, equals 4.20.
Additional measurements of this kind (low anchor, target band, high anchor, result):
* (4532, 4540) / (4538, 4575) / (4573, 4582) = -1.58 angstrom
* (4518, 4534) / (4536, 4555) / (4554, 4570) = 1.52 angstrom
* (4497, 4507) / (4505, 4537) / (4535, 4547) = 0.17 angstrom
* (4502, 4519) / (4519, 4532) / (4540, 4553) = 0.46 angstrom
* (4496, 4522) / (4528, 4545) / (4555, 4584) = 2.32 angstrom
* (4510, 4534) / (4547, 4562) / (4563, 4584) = 0.29 angstrom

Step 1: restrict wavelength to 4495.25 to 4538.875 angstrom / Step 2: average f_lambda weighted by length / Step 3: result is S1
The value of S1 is 17.6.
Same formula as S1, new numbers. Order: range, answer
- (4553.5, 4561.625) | 18.4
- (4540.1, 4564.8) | 17.5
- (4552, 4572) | 18.6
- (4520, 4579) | 17.5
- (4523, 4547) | 16.2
